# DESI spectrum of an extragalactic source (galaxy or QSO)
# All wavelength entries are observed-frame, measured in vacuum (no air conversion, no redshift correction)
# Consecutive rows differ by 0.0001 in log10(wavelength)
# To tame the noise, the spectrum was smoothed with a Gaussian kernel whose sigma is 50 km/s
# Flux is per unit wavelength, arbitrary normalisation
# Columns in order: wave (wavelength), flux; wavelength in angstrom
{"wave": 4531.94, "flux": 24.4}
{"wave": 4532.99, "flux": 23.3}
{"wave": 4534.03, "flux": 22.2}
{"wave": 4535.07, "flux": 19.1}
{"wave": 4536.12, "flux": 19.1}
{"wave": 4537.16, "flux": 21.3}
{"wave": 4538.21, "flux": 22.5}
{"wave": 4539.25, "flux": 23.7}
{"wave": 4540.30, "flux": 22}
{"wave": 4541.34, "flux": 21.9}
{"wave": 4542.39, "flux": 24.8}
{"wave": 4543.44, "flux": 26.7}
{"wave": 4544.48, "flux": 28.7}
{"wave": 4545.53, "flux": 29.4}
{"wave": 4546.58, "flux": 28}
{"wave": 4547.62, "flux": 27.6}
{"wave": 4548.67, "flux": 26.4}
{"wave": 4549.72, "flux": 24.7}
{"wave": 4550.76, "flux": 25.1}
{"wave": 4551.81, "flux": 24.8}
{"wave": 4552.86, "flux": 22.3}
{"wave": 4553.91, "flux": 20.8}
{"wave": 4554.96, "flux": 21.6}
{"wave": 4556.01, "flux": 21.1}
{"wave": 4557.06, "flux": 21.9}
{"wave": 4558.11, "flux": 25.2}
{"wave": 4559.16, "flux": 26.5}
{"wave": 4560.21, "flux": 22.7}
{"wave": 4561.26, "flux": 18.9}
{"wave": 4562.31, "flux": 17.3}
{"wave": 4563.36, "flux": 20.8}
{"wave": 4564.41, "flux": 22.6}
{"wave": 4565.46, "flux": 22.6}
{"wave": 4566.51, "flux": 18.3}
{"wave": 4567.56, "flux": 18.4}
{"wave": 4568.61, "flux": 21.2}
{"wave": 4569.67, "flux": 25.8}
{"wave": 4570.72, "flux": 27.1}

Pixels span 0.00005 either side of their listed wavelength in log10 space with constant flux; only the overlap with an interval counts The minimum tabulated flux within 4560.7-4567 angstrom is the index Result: 17.3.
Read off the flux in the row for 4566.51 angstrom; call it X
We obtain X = 18.3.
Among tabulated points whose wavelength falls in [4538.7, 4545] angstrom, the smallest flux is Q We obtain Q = 21.9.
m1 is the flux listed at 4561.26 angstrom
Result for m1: 18.9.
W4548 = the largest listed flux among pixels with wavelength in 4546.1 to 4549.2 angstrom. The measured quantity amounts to 28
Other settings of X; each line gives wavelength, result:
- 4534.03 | 22.2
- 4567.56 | 18.4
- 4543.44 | 26.7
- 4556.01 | 21.1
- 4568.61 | 21.2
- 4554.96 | 21.6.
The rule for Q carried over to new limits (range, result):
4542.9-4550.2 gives 24.7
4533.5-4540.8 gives 19.1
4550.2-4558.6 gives 20.8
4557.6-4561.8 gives 18.9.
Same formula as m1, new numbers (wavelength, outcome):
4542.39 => 24.8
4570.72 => 27.1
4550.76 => 25.1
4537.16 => 21.3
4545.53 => 29.4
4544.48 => 28.7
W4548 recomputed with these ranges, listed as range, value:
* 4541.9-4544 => 26.7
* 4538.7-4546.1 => 29.4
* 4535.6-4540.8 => 23.7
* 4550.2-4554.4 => 25.1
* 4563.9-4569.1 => 22.6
